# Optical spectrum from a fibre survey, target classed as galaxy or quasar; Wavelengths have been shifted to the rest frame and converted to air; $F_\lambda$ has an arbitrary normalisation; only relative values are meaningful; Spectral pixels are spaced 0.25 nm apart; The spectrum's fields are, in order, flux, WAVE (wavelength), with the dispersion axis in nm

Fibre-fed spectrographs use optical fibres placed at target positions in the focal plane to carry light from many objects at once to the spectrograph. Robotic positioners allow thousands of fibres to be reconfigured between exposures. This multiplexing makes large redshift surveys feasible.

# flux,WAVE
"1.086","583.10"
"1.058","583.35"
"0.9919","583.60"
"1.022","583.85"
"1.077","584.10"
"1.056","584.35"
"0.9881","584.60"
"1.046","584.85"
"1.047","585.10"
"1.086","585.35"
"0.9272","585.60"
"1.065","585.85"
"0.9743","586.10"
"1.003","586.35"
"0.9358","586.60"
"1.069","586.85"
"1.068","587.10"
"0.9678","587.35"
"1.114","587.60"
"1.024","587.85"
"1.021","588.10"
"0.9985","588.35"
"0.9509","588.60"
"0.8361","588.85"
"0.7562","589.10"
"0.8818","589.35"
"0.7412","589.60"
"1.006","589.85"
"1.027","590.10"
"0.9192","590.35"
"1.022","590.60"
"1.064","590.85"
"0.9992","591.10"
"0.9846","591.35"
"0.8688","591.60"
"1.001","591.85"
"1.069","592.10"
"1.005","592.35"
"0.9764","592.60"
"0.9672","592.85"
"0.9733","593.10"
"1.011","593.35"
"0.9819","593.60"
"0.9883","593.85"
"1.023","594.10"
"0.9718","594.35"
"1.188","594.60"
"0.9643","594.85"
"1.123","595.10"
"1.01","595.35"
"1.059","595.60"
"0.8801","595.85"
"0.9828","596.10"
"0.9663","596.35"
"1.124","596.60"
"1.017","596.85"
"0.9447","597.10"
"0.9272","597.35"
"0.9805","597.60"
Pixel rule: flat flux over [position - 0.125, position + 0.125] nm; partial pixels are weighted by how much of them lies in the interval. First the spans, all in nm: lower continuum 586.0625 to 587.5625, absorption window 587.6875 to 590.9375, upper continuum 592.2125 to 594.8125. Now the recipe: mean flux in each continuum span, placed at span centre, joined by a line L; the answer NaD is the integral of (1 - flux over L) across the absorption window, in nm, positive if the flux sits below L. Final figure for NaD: 0.216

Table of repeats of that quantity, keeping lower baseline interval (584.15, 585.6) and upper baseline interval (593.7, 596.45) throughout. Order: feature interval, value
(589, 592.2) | 0.23 nm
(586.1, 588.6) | 0.04 nm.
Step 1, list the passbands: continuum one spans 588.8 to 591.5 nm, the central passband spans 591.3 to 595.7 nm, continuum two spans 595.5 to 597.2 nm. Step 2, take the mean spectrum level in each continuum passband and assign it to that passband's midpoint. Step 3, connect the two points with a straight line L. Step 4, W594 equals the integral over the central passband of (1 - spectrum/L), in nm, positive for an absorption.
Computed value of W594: -0.19 nm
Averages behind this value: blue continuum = 0.933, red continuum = 0.996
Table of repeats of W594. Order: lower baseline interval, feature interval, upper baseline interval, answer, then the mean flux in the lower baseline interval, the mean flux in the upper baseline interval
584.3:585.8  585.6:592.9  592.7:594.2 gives 0.23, 1.03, 0.99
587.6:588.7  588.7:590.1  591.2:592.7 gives 0.20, 1.01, 0.985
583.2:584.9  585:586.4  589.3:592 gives 0.00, 1.03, 0.959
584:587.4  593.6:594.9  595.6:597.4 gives -0.04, 1.02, 0.985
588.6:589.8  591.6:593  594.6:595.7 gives -0.06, 0.832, 1.06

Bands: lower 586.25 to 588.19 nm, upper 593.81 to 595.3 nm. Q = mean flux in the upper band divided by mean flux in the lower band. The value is 1.02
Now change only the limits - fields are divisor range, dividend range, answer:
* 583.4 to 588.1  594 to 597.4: 0.99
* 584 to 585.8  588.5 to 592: 0.90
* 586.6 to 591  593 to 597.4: 1.04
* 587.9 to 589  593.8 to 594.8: 1.09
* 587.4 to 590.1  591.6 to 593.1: 1.06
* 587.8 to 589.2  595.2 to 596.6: 1.07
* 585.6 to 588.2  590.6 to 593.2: 0.97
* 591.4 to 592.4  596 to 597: 1.04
